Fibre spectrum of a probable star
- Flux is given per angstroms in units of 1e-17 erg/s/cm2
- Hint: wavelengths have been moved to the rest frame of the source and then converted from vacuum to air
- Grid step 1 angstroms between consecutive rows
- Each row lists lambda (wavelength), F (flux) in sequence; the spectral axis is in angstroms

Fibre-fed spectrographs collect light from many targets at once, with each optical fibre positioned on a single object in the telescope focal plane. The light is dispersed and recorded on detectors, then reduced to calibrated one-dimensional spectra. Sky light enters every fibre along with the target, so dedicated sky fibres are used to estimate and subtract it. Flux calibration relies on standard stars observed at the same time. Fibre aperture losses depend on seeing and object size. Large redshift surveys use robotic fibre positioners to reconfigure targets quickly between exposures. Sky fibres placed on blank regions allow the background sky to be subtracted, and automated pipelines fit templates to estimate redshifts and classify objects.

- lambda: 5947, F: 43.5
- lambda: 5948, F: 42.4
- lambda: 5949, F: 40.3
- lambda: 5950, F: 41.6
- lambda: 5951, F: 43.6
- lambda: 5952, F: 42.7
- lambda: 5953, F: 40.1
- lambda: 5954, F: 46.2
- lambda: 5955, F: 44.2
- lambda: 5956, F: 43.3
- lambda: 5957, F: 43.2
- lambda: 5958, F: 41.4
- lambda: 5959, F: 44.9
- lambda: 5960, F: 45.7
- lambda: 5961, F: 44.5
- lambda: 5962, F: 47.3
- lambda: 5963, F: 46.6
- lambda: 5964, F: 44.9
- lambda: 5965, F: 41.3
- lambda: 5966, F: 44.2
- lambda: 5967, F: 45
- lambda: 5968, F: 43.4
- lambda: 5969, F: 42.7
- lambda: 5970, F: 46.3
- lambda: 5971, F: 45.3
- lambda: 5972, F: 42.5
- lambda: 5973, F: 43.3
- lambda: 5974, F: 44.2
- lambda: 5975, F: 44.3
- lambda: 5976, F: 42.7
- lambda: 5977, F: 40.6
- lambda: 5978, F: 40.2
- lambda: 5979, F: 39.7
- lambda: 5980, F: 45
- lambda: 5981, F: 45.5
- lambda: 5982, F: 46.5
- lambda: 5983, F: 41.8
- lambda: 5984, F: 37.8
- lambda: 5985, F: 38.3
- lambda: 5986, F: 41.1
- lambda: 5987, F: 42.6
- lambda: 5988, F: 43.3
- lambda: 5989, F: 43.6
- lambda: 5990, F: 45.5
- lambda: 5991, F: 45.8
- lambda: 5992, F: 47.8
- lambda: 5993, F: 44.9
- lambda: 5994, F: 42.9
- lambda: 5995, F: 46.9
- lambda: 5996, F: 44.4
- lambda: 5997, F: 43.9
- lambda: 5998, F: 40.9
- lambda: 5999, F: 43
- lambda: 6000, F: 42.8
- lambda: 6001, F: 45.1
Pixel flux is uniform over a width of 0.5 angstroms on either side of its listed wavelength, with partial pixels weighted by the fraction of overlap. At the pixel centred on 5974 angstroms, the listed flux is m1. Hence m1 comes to 44.2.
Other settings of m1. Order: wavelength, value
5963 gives 46.6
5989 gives 43.6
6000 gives 42.8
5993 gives 44.9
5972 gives 42.5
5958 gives 41.4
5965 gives 41.3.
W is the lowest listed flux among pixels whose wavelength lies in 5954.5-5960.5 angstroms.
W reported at 41.4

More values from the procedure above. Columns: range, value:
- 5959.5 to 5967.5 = 41.3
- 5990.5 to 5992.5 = 45.8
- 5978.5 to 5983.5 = 39.7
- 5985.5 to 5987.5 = 41.1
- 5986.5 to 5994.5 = 42.6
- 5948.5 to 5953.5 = 40.1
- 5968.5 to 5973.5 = 42.5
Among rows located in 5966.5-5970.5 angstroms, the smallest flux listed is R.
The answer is 42.7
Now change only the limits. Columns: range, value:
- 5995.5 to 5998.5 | 40.9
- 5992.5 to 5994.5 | 42.9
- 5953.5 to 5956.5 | 43.3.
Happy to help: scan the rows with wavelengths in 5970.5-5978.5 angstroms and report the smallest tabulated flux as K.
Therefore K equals 40.2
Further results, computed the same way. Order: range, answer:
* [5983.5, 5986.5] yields 37.8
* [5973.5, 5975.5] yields 44.2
